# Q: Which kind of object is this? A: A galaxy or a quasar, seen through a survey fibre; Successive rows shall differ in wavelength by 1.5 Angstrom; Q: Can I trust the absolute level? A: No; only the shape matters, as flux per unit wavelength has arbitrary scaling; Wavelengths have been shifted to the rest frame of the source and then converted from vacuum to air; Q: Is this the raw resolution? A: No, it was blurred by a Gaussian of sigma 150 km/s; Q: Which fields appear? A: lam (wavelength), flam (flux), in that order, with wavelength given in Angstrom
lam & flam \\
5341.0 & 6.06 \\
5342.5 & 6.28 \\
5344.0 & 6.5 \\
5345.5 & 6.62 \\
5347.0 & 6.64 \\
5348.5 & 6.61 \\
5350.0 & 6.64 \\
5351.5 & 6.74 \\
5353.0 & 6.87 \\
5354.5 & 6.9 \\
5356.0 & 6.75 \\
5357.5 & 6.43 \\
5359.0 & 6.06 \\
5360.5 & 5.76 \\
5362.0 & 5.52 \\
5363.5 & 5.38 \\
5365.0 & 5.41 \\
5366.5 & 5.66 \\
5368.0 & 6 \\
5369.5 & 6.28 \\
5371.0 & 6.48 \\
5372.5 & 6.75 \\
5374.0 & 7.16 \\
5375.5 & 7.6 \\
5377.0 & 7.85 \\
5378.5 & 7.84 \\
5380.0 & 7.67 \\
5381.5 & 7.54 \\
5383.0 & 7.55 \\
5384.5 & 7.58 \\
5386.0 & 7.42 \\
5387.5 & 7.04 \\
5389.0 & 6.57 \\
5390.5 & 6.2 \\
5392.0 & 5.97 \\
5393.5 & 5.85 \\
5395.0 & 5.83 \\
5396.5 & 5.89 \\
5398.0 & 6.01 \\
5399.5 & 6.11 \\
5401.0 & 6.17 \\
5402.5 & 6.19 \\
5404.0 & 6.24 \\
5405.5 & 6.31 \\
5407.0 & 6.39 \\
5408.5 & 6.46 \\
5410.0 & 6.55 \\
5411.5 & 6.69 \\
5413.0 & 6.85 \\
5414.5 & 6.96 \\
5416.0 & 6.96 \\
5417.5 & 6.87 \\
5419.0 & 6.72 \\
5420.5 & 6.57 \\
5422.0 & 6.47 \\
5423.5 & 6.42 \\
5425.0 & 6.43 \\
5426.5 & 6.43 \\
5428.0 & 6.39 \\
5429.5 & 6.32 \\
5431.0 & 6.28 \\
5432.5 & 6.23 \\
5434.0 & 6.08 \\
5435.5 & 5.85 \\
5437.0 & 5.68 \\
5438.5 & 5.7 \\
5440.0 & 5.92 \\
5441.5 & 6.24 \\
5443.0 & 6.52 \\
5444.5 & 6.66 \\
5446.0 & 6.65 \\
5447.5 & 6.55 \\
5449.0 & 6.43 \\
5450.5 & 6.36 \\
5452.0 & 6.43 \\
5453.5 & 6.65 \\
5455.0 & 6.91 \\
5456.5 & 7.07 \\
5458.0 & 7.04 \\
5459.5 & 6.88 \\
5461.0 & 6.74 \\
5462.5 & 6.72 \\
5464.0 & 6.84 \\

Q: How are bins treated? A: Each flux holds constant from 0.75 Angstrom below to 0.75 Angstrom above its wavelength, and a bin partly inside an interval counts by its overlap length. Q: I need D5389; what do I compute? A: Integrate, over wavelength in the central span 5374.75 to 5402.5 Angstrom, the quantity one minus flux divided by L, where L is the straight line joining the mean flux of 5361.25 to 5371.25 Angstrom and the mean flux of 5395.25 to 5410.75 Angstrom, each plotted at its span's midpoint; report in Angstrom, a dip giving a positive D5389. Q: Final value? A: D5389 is -3.50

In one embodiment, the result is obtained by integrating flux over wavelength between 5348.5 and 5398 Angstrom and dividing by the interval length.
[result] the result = 6.59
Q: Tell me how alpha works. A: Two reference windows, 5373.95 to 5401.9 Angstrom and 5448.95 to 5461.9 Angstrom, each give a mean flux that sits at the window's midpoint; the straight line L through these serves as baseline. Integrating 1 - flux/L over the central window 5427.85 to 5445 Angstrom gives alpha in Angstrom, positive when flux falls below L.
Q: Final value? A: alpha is 1.6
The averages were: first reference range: 6.82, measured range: 6.14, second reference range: 6.74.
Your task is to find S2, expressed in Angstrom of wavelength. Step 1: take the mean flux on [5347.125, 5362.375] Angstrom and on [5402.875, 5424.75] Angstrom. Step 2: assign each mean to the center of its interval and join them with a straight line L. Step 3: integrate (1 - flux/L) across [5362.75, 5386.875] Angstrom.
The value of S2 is -1.4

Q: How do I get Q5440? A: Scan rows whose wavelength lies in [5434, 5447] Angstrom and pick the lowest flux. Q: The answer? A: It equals 5.68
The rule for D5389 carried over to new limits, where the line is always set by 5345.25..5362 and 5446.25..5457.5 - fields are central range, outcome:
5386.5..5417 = 0.90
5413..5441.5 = 1.05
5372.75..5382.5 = -1.54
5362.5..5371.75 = 0.94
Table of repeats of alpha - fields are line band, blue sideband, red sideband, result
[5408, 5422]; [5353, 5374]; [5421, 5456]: -1.0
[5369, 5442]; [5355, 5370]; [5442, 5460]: -3.3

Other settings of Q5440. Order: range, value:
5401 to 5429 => 6.17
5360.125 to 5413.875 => 5.38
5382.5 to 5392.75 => 5.97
